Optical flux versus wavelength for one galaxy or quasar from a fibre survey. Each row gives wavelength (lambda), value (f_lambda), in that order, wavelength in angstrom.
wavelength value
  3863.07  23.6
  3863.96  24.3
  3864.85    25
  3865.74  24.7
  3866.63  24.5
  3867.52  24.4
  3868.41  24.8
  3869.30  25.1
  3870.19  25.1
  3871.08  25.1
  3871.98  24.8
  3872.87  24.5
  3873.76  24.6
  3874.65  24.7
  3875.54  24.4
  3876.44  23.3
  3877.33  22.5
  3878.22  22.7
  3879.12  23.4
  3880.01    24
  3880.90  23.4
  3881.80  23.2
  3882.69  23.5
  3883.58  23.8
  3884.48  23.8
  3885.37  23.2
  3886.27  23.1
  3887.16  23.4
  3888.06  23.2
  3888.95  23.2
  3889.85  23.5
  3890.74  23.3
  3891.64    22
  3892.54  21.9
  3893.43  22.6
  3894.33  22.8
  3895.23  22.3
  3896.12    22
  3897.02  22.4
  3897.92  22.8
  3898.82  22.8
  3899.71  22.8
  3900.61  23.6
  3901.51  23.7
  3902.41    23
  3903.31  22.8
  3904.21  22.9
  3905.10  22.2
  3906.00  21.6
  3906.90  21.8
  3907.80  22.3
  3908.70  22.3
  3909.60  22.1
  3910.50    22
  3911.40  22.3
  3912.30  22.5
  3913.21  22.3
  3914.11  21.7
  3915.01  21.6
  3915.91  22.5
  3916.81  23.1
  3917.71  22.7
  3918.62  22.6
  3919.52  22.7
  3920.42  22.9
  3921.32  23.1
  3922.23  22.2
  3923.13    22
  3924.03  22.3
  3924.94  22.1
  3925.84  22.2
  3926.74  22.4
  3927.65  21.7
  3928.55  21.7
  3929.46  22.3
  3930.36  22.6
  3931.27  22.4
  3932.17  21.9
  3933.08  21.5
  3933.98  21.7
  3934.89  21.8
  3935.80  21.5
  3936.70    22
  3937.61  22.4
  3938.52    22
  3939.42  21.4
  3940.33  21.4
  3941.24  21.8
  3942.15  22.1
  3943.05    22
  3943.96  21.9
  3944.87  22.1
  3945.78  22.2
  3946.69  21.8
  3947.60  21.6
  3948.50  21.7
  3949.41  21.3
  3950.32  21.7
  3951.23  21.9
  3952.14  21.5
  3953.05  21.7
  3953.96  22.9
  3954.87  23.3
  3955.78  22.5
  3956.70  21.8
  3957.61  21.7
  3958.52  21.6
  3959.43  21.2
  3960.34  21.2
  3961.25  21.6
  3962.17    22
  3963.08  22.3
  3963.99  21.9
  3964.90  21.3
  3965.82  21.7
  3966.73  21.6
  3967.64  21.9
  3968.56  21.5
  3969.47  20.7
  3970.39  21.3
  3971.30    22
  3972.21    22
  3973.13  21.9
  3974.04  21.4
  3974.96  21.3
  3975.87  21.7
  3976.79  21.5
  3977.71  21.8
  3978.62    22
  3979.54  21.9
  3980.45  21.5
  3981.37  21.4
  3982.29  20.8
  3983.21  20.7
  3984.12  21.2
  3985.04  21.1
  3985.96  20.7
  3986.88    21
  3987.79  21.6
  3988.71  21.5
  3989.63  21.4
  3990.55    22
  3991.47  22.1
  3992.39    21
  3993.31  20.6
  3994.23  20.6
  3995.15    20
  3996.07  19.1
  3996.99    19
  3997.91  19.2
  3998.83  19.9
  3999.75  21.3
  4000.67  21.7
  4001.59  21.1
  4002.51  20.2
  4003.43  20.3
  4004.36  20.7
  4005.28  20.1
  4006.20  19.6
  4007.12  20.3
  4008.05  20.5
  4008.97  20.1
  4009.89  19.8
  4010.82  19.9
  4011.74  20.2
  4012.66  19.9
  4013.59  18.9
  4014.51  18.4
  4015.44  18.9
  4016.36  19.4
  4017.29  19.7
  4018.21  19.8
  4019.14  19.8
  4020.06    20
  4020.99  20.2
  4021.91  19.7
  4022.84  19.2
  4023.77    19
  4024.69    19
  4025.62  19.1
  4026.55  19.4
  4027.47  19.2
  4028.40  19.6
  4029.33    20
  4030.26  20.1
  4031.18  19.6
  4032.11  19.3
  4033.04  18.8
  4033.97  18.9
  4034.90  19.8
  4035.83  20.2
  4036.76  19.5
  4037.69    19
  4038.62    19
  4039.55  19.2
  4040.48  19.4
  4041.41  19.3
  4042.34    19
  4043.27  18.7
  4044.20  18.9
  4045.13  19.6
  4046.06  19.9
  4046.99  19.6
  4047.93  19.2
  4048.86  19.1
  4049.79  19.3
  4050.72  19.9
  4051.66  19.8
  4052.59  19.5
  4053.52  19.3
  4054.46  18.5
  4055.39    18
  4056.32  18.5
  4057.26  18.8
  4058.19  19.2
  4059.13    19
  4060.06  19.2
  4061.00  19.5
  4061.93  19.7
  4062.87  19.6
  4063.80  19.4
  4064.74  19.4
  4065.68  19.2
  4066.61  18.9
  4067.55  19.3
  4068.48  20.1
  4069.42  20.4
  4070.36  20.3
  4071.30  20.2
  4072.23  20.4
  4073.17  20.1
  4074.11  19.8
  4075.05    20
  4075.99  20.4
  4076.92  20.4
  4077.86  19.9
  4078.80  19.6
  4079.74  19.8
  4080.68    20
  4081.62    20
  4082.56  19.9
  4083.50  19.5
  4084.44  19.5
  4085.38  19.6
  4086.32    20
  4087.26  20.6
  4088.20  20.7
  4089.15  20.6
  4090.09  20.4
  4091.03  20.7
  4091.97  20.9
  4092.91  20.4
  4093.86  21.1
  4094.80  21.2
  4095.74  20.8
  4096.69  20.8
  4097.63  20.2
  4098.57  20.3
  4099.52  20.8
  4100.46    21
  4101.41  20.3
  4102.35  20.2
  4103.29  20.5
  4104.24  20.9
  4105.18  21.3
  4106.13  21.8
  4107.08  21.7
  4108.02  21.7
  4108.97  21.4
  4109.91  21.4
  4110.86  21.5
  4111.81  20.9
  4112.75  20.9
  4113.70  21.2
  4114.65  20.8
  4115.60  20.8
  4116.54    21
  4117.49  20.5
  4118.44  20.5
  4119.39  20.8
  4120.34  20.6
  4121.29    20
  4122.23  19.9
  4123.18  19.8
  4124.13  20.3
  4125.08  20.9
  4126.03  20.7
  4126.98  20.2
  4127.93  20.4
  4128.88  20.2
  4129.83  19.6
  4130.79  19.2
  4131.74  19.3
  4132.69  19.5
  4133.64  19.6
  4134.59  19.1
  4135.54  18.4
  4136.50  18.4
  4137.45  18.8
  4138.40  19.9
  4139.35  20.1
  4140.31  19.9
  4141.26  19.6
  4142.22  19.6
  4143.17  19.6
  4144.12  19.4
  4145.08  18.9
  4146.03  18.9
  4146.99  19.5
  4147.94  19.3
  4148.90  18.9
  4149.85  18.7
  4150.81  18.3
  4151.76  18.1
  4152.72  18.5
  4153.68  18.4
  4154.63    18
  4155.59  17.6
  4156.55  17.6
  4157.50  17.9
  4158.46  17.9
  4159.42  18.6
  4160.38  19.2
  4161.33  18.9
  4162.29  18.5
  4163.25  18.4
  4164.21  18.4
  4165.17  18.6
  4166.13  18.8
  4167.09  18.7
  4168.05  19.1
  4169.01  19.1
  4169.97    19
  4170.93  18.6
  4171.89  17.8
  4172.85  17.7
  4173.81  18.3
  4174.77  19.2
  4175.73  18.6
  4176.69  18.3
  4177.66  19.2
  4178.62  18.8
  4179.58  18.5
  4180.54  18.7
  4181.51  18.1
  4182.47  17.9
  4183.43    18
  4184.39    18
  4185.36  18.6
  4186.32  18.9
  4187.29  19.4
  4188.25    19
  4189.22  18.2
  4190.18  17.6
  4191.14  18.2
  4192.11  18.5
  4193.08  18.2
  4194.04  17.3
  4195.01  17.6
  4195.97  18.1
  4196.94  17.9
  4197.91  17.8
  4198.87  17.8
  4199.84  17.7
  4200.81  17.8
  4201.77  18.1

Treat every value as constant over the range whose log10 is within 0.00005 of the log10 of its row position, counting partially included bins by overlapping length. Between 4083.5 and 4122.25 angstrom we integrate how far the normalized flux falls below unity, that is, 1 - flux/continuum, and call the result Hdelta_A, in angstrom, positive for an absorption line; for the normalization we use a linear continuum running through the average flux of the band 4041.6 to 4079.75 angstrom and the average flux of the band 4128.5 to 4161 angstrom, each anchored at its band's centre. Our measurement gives -3.0 angstrom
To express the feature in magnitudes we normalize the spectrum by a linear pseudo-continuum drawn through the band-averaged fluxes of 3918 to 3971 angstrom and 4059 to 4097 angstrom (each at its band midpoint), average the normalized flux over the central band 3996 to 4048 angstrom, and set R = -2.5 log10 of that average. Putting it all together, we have 0.06 mag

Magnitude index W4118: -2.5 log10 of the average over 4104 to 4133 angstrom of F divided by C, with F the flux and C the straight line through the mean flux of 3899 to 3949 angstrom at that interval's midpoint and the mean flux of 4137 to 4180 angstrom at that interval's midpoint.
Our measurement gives -0.07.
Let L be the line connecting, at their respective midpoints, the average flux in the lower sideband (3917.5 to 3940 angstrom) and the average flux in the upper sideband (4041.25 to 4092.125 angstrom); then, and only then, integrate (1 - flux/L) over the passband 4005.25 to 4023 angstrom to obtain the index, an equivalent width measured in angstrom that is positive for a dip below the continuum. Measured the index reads 0.8 angstrom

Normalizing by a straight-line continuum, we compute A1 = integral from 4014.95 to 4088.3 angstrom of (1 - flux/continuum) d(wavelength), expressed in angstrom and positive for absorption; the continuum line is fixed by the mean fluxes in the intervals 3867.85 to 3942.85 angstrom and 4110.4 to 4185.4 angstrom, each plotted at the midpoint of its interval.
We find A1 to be 3.86 angstrom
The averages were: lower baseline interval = 22.8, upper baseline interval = 19.2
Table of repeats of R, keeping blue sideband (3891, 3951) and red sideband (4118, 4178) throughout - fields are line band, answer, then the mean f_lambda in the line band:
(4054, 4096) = 0.013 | 19.9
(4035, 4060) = 0.069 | 19.2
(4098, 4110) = -0.070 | 21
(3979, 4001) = 0.020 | 20.9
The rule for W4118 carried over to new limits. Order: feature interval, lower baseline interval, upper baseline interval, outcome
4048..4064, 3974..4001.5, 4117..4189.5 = 0.06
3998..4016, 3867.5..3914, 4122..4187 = 0.06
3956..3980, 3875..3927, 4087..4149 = 0.02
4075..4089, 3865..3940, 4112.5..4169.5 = 0.01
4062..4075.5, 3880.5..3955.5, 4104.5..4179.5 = 0.03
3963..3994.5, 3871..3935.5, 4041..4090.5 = -0.01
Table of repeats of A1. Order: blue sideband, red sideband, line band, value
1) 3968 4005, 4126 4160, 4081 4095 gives -0.4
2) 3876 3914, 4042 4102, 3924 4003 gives 0.4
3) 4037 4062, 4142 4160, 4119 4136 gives -1.1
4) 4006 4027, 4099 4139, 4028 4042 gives 0.2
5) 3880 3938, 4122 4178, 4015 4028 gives 0.9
